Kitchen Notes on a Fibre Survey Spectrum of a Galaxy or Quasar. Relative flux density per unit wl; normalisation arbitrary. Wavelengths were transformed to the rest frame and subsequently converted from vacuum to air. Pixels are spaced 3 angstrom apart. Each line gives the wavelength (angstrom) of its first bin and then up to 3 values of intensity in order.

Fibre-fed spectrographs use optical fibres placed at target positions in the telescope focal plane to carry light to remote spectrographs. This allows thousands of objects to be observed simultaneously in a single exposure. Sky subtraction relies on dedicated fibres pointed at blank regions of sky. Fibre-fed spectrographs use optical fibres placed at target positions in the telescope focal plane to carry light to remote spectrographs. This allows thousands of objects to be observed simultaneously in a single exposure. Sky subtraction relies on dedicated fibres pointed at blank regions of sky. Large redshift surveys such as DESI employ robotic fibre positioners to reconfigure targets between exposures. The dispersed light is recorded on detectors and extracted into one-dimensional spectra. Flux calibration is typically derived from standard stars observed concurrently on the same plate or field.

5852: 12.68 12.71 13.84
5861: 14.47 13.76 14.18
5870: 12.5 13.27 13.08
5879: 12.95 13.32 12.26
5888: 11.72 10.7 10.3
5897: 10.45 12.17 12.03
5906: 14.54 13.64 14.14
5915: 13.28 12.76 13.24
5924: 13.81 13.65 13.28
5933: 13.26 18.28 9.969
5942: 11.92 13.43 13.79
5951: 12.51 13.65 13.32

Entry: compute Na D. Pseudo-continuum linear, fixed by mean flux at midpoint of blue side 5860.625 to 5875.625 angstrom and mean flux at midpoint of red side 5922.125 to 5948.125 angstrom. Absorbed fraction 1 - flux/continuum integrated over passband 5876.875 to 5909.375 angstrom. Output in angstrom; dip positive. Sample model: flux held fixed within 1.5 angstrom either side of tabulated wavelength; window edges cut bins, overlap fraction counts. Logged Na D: 3.3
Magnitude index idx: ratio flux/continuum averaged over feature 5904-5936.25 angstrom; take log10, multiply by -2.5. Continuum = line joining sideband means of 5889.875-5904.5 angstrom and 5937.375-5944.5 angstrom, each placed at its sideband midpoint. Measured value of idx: -0.22 mag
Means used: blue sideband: 11.1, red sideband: 11.4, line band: 13.8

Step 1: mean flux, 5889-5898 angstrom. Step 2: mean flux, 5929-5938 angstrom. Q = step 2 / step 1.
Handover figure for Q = 1.40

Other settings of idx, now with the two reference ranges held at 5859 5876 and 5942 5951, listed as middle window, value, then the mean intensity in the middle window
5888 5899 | 0.25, 10.7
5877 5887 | 0.06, 12.8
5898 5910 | 0.03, 13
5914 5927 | 0.00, 13.3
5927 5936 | -0.07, 14.2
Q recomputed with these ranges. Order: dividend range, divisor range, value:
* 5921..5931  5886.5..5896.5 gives 1.25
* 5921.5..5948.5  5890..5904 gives 1.21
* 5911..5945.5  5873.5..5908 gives 1.10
